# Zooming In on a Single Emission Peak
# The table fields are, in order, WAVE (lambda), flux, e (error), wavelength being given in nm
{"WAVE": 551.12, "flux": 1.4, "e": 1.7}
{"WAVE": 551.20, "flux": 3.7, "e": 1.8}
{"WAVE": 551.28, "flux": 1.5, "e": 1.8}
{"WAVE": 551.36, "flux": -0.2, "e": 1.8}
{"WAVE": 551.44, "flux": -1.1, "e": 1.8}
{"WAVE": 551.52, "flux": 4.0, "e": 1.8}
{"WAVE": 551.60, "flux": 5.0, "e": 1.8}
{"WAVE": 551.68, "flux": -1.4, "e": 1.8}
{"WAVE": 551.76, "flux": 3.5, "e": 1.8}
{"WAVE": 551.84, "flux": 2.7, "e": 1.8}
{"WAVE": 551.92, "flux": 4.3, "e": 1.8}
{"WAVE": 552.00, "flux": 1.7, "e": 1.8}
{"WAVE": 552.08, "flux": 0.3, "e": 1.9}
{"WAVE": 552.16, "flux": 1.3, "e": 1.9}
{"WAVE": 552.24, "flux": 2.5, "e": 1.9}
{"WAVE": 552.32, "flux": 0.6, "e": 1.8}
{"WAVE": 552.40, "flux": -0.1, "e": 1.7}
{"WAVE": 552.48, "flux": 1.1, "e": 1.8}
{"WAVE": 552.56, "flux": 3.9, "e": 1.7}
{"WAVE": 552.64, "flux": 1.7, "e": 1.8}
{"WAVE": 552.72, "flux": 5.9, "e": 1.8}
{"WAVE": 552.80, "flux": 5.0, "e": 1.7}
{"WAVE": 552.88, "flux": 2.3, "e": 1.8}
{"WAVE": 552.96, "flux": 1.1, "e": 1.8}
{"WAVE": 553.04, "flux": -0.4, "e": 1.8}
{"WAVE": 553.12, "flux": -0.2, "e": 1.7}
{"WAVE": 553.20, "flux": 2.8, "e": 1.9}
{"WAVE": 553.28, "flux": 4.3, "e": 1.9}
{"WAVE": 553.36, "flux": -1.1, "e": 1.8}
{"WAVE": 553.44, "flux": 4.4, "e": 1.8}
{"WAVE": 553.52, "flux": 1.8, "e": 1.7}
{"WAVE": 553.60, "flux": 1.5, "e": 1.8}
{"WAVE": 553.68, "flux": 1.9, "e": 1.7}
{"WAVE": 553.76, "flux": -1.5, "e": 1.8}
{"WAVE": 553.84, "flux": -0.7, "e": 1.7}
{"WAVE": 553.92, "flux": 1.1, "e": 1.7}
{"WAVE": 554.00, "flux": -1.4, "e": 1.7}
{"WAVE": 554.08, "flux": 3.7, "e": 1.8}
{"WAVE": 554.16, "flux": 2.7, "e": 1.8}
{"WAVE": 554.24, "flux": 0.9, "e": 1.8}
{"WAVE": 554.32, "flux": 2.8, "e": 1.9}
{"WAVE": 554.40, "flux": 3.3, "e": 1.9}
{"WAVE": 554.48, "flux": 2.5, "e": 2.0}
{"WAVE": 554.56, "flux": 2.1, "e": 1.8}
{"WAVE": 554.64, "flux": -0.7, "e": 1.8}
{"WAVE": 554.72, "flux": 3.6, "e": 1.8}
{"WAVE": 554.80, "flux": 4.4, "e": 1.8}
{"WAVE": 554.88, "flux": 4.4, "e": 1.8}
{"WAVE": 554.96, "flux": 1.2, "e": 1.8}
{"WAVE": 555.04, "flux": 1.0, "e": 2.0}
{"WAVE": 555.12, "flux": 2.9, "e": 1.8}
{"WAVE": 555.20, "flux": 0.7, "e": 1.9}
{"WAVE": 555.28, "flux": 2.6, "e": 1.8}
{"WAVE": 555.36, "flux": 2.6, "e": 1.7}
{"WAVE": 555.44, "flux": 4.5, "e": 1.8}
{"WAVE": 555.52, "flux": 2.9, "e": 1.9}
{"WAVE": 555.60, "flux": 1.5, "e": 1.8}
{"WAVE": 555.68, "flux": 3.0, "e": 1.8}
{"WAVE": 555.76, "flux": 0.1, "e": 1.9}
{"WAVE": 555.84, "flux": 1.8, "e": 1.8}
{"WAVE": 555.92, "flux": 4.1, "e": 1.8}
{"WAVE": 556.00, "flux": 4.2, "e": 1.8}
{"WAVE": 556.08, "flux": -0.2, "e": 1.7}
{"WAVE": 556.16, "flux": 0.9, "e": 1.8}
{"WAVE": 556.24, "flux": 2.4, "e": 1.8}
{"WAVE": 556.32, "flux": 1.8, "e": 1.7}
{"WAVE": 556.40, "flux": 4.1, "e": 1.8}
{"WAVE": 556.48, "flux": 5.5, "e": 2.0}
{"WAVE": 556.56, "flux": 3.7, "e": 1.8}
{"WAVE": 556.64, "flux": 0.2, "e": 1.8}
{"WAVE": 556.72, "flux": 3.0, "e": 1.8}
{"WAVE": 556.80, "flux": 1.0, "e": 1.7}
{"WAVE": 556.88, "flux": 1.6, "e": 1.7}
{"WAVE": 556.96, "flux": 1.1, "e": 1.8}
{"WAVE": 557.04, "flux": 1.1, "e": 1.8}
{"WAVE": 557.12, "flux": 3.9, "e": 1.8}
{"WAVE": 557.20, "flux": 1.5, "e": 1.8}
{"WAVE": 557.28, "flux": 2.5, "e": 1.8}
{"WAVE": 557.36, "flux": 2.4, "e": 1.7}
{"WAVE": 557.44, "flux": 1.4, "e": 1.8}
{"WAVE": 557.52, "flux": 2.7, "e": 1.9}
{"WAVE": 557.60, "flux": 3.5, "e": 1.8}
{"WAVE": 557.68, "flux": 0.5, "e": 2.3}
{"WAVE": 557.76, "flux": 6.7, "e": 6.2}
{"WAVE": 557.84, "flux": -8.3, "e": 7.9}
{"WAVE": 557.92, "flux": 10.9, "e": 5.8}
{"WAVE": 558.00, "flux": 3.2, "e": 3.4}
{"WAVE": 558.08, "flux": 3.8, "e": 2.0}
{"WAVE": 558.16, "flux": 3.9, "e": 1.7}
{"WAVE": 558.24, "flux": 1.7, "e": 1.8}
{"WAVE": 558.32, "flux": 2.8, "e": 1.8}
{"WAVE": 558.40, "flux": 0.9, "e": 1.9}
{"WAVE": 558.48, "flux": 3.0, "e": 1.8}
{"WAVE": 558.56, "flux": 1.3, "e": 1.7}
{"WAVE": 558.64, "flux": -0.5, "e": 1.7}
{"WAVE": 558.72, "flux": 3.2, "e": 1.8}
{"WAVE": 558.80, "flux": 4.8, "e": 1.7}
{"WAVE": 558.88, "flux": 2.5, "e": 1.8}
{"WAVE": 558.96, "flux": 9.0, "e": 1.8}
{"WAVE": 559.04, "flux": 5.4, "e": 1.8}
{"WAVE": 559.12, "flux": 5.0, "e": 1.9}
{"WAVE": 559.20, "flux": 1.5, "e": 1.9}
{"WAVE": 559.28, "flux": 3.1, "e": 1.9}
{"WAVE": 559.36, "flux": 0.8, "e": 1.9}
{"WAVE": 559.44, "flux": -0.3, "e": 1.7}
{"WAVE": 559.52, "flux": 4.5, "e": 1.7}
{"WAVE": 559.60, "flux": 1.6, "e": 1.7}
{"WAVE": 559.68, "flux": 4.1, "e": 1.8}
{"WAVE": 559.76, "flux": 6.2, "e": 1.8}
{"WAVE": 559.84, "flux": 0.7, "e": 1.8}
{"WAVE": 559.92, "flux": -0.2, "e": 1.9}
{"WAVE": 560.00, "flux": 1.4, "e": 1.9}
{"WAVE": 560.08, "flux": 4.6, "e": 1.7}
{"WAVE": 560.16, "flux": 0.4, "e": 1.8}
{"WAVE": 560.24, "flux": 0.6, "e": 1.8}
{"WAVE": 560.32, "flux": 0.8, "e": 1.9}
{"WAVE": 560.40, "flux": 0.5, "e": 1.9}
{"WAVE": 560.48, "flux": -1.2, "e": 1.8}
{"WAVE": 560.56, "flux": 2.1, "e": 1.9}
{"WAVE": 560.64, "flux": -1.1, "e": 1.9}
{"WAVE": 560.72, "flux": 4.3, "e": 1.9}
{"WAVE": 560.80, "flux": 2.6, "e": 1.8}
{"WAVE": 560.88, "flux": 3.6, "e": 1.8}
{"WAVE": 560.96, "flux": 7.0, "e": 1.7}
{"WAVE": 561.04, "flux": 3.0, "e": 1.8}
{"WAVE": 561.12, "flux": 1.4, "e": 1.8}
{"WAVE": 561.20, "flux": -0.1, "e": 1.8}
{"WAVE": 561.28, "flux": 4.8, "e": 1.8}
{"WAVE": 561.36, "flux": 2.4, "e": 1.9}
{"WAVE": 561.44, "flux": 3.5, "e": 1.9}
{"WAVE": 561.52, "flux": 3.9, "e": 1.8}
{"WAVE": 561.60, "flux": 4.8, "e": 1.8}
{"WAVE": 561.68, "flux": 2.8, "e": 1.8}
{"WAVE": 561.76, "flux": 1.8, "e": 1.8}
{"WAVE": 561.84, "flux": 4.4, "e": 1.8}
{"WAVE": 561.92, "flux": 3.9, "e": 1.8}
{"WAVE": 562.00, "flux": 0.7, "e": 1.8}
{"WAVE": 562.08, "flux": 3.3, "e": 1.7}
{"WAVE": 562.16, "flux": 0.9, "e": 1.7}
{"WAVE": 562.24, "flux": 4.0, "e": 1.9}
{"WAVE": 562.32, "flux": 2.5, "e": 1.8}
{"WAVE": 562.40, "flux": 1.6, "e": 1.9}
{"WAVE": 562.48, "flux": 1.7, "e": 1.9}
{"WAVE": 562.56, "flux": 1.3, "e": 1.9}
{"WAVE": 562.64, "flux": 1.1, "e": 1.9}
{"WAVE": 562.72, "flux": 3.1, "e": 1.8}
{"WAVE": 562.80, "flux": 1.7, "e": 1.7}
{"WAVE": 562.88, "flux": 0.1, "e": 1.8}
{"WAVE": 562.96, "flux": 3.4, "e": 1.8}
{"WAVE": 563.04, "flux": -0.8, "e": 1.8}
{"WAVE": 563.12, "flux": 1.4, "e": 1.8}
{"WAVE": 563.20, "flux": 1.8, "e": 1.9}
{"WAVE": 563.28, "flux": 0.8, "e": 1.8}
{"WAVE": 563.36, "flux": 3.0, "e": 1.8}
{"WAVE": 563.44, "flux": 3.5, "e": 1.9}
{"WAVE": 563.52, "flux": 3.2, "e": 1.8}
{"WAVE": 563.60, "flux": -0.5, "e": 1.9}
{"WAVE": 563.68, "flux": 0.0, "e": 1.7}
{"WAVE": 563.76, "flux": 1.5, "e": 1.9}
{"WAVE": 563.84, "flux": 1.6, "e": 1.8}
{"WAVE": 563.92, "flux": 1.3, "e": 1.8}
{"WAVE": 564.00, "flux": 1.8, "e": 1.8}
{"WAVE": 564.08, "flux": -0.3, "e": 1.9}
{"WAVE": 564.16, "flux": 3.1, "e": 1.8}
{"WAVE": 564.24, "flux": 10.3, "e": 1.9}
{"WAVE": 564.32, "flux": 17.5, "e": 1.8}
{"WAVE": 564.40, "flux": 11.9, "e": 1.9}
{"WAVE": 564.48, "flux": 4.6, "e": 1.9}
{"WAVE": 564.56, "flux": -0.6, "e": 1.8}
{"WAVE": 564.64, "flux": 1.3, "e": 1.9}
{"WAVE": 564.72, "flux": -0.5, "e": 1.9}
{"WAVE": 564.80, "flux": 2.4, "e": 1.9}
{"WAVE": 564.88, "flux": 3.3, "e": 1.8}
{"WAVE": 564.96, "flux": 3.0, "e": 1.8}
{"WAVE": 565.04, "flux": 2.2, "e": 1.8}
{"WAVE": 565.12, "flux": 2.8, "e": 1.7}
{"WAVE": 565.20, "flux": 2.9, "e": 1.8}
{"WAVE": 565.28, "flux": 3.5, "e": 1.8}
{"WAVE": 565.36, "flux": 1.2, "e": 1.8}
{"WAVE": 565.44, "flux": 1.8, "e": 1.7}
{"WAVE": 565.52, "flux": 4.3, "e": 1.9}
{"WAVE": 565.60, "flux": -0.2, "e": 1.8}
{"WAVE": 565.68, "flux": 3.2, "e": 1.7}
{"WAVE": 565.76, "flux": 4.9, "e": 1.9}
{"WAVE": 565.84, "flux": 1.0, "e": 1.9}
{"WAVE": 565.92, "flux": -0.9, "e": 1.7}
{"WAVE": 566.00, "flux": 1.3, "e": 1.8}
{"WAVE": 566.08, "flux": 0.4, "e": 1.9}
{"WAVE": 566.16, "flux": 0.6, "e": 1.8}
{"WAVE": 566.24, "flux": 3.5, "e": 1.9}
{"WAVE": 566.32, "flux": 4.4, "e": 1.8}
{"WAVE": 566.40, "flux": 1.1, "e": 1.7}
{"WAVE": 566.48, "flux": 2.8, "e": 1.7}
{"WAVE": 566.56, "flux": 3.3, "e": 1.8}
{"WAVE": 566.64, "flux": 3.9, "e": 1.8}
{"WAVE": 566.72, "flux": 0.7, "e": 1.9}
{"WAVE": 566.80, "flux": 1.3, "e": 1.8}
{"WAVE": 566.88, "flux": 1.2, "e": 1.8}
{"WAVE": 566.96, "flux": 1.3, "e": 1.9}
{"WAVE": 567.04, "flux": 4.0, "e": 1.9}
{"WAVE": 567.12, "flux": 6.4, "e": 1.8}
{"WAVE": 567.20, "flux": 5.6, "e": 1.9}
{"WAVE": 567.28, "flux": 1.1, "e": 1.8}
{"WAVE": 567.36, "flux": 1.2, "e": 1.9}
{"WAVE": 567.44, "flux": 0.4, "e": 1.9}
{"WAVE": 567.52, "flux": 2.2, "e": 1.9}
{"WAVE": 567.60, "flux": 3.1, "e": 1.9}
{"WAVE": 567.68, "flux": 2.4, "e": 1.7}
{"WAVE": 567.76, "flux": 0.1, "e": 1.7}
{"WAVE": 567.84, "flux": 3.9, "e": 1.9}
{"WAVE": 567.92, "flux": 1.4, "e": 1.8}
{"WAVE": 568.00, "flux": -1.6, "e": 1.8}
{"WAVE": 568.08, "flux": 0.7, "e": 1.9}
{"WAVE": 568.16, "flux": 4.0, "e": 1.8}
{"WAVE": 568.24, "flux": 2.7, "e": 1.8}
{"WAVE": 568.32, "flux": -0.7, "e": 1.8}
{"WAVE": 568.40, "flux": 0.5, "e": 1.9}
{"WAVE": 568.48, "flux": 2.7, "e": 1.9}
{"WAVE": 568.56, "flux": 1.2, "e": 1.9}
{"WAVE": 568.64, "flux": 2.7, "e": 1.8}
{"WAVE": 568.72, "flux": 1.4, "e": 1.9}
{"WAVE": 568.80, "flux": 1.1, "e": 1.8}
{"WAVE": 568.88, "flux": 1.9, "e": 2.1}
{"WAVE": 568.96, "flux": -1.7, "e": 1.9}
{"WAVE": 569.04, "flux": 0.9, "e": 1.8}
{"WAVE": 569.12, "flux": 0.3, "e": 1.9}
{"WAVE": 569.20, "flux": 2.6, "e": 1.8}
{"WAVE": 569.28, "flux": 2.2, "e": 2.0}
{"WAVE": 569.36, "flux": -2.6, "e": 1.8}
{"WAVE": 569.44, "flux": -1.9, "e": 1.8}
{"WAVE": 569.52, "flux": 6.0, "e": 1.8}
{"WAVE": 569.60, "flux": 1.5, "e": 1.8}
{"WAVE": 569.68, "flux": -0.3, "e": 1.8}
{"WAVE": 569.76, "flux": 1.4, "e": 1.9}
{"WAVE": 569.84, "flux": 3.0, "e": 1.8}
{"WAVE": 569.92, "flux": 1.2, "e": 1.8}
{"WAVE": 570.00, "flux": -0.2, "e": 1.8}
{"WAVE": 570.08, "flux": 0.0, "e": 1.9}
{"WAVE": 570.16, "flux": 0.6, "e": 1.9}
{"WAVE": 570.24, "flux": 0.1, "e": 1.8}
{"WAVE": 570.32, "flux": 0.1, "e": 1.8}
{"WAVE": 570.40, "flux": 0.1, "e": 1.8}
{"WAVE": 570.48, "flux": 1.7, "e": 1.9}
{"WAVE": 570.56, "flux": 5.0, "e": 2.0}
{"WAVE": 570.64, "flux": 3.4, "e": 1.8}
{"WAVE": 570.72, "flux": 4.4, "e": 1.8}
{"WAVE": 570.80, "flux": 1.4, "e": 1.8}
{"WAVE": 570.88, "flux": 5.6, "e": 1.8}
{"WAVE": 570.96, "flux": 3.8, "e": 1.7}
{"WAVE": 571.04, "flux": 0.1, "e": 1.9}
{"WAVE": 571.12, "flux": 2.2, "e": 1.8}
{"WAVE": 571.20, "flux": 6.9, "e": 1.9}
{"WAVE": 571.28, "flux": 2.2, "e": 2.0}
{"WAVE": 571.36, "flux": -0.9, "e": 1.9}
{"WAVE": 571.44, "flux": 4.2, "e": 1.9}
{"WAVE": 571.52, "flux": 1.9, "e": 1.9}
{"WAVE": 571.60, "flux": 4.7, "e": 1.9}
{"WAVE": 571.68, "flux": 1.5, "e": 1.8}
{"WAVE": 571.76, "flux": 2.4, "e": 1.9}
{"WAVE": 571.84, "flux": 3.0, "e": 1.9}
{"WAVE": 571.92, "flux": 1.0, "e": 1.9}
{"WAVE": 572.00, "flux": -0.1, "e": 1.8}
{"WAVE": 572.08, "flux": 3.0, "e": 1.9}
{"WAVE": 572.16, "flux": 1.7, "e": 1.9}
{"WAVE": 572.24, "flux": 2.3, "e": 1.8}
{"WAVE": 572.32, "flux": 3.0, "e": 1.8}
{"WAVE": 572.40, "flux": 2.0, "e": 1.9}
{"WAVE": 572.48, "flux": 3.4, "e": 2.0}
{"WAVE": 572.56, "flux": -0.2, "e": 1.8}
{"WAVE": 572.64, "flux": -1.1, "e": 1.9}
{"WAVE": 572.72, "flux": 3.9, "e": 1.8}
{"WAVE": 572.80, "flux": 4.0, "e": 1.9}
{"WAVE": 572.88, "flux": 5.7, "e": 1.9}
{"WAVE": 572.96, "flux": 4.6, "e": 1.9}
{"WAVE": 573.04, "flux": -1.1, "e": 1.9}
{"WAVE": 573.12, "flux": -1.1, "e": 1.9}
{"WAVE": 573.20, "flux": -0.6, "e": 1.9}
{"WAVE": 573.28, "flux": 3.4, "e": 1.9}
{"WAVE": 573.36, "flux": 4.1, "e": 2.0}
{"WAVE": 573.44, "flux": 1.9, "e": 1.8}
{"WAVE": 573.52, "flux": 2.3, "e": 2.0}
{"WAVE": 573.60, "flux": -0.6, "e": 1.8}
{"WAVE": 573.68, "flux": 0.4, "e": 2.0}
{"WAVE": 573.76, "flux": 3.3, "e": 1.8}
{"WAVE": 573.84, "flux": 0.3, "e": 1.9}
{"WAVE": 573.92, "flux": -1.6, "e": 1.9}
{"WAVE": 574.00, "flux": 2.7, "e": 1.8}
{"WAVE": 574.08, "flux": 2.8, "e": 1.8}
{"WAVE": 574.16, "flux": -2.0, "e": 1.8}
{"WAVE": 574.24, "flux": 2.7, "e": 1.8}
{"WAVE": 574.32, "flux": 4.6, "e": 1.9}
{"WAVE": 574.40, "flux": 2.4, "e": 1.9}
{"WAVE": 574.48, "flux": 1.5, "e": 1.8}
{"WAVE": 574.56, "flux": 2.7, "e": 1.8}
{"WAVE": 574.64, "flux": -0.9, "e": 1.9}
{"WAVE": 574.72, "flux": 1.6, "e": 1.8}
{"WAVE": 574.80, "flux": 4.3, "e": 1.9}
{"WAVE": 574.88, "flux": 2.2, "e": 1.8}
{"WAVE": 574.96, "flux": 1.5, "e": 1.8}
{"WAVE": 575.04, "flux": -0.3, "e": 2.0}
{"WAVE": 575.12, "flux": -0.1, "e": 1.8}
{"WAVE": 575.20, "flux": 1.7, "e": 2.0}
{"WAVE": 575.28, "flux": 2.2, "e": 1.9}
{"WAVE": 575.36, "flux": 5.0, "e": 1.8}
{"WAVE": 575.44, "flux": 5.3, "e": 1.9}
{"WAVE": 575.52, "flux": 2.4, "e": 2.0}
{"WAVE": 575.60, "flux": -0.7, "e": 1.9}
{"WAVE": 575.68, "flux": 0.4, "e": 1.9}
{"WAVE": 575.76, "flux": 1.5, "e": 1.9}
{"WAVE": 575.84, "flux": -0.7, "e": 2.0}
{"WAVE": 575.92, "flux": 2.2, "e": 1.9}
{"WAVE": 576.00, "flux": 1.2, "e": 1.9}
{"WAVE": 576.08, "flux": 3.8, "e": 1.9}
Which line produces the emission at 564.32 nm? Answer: [O III]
